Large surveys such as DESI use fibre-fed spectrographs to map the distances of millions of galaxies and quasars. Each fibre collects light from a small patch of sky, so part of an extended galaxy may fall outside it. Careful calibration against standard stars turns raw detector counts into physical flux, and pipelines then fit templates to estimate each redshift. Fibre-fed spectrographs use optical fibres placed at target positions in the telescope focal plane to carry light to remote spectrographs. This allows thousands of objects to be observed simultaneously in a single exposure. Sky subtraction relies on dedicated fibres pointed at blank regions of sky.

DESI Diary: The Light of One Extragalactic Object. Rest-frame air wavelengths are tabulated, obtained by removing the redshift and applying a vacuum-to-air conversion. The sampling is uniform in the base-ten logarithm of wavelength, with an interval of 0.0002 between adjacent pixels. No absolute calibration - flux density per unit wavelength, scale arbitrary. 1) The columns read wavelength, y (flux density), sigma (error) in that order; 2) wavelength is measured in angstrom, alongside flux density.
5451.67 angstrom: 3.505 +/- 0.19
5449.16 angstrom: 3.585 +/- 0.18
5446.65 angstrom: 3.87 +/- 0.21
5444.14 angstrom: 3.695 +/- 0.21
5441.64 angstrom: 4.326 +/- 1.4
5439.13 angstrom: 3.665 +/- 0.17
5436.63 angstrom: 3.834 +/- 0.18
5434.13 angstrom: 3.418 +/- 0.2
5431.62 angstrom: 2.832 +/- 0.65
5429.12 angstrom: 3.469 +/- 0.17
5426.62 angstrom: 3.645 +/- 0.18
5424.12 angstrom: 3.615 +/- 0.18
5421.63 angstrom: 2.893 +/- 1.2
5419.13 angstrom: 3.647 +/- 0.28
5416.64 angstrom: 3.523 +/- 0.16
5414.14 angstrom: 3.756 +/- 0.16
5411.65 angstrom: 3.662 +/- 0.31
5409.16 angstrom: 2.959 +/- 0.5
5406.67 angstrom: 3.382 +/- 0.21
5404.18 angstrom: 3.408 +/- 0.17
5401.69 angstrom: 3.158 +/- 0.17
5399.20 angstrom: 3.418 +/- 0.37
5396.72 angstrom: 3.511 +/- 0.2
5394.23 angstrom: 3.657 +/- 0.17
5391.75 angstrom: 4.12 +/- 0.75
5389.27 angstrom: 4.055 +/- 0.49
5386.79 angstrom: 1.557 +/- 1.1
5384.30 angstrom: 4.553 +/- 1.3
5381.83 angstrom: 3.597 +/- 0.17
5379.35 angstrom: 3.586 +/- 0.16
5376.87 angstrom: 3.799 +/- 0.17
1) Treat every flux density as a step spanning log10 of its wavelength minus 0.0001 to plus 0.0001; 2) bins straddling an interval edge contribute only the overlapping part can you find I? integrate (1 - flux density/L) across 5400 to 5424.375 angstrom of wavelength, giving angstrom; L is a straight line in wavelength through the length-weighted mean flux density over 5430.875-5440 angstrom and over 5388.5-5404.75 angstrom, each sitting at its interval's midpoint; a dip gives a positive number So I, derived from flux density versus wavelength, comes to 1.1 angstrom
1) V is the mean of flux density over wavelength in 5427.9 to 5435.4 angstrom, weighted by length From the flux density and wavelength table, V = 3.24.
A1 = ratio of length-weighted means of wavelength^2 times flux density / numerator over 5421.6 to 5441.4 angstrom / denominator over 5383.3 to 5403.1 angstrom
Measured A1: 1.02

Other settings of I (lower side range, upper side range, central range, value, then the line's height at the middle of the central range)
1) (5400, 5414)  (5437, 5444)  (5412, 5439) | 1.4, 3.67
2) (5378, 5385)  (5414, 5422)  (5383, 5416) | 1.7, 3.67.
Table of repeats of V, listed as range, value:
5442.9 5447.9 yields 3.78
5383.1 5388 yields 3.05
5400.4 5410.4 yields 3.23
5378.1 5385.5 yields 3.91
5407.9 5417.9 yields 3.48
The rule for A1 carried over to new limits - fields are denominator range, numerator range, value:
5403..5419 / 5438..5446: 1.14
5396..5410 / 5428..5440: 1.05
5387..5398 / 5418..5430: 0.96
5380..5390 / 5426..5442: 1.06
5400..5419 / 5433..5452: 1.11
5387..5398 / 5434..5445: 1.08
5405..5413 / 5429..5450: 1.10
